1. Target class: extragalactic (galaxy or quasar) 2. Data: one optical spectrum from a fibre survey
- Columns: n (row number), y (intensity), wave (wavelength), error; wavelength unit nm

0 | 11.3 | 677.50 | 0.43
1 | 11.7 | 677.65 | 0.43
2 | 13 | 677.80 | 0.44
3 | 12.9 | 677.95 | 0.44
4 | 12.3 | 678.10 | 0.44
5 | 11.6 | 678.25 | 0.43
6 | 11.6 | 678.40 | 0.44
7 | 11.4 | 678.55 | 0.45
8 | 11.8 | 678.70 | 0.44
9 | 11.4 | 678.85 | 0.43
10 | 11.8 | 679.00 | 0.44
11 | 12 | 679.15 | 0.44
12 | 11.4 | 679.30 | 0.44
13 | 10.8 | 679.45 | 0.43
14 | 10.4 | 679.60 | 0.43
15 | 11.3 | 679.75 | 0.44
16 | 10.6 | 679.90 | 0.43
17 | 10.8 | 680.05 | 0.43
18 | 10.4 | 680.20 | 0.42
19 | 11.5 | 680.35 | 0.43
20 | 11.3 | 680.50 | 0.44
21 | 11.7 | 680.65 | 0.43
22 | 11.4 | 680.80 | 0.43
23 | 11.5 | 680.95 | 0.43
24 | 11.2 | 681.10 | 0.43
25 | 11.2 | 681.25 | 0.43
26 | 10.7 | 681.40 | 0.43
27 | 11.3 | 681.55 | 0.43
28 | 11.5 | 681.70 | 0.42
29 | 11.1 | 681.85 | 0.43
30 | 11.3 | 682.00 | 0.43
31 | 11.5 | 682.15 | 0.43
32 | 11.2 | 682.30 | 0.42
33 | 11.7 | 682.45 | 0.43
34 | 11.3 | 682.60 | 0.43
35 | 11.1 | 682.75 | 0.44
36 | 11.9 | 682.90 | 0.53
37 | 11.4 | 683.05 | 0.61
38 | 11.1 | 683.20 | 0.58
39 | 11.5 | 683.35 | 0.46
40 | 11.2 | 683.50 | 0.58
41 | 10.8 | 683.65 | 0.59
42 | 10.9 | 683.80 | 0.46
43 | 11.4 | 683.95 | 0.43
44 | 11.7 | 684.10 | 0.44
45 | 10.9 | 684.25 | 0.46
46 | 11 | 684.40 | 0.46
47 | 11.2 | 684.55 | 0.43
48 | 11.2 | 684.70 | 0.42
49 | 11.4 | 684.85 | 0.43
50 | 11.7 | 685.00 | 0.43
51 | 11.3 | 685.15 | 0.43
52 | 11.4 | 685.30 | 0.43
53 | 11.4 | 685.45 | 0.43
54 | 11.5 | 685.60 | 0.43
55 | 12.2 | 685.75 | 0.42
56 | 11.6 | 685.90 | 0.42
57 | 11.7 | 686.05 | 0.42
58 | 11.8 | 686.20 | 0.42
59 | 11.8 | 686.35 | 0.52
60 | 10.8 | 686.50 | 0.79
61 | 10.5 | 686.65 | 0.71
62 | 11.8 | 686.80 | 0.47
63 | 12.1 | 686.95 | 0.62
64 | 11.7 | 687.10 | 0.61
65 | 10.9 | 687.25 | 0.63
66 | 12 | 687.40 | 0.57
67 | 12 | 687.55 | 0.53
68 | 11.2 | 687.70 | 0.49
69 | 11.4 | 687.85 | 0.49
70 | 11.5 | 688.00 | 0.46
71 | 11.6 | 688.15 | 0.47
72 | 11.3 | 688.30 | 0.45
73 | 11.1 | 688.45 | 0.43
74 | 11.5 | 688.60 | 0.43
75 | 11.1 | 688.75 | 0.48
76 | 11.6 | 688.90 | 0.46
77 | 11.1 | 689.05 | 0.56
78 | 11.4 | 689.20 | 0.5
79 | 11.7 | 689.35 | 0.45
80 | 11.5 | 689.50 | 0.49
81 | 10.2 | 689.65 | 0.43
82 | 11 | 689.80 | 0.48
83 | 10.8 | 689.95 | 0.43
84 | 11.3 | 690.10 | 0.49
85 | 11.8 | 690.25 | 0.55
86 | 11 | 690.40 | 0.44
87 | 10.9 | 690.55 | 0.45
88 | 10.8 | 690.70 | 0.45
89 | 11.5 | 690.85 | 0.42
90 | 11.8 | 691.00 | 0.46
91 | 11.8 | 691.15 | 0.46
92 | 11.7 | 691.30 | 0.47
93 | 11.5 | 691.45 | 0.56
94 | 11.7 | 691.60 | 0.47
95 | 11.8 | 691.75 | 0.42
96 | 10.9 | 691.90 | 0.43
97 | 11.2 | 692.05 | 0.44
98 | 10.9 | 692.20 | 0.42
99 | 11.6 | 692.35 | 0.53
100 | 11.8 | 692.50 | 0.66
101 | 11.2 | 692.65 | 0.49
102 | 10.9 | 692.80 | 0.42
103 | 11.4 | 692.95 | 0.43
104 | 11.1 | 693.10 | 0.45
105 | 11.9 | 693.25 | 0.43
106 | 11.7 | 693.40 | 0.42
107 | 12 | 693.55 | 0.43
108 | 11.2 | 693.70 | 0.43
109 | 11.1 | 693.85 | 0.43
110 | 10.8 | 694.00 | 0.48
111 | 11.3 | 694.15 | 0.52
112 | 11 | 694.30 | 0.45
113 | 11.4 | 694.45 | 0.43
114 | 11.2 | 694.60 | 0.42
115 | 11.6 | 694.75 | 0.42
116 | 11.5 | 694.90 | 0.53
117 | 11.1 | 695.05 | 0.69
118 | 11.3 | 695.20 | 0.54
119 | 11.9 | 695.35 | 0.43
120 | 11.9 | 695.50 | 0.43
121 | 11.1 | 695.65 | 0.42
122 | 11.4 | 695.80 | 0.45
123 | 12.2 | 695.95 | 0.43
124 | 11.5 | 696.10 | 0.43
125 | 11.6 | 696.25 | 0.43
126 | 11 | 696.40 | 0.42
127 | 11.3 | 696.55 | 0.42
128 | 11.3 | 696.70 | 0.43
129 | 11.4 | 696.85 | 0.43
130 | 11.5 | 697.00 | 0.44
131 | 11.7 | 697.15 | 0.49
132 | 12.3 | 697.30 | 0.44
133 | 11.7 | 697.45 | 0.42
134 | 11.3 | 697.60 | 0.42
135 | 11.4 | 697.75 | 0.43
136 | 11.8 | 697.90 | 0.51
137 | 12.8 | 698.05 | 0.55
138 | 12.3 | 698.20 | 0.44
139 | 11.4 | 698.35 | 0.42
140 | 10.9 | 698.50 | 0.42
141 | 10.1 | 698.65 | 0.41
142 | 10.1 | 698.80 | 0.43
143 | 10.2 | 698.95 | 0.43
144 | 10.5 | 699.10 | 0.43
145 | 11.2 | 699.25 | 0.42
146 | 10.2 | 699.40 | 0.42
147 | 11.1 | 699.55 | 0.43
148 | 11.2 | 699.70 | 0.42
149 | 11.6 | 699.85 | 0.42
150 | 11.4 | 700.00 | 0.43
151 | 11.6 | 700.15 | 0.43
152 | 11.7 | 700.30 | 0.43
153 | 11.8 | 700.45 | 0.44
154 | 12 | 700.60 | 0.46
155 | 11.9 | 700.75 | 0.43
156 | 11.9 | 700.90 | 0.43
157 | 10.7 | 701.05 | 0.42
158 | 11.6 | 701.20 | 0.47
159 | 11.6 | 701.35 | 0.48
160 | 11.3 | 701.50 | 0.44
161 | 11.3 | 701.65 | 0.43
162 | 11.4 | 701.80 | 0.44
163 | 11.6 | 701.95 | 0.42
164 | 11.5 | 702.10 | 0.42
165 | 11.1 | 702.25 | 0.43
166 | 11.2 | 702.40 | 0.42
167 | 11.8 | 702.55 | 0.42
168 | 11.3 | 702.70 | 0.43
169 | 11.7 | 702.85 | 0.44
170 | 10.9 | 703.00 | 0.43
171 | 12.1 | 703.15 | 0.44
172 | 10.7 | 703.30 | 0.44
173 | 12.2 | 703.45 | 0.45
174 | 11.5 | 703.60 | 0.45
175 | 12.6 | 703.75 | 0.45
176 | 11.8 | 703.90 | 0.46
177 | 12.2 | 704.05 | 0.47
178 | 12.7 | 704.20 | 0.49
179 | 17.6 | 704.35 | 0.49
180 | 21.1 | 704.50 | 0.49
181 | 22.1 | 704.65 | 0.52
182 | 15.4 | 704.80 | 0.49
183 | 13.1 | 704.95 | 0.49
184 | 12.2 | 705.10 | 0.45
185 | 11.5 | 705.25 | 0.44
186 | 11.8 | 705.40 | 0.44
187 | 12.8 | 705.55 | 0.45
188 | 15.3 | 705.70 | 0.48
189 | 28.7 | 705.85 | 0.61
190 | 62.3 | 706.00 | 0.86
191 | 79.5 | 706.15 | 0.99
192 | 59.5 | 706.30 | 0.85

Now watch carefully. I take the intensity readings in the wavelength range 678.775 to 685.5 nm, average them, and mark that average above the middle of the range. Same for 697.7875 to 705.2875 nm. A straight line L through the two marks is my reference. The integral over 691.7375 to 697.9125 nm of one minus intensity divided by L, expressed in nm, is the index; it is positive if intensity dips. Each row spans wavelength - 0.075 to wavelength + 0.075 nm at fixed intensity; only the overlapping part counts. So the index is 0.204 nm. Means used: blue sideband 11.3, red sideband 12.1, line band 11.4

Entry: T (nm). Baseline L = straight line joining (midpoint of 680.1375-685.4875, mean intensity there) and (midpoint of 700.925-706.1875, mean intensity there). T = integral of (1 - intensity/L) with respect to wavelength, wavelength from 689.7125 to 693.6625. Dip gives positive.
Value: 0.57 nm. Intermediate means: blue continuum 11.3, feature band 11.4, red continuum 16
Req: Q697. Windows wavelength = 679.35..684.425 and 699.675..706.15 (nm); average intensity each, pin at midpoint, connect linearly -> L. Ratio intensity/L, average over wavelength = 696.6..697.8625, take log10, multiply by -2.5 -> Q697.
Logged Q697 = 0.19 mag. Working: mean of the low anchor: 11.2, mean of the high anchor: 14.8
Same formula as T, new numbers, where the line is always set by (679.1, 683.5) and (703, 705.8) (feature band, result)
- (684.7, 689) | 0.138 nm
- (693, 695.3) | 0.244 nm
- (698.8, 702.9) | 0.653 nm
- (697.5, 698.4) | 0.089 nm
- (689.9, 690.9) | 0.091 nm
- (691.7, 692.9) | 0.117 nm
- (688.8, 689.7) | 0.064 nm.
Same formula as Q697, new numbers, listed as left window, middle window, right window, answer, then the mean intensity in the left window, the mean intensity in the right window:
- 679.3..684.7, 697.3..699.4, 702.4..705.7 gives 0.14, 11.2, 13.3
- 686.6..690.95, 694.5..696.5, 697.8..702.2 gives -0.01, 11.3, 11.3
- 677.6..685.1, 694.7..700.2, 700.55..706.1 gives 0.21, 11.4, 14.8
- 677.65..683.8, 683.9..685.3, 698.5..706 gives 0.04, 11.4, 13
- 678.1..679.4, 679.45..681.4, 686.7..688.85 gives 0.05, 11.6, 11.5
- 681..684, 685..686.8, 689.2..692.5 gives -0.02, 11.3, 11.3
